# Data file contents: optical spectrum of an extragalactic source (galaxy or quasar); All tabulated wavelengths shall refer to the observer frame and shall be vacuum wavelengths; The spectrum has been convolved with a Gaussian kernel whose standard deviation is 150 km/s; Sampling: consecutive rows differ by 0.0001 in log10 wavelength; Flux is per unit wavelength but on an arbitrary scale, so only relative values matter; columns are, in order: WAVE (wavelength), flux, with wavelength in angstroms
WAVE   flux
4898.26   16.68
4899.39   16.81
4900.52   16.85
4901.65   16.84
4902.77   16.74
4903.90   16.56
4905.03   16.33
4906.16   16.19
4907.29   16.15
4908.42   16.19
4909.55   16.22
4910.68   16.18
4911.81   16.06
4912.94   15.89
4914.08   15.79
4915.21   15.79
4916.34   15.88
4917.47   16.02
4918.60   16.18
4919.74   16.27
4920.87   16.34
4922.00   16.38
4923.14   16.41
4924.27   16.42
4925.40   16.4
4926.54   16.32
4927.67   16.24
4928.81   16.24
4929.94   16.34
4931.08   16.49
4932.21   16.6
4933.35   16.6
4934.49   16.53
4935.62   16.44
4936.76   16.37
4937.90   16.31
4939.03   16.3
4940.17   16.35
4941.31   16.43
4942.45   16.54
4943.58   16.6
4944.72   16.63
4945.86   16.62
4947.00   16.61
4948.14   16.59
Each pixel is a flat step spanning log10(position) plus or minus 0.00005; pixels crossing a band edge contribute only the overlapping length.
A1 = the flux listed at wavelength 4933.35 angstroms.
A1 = 16.6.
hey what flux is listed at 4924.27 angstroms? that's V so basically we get 16.42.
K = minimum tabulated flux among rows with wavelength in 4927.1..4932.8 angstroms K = 16.24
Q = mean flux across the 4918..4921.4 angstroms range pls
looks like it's 16.3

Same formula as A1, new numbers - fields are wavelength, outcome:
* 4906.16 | 16.19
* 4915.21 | 15.79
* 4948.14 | 16.59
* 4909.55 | 16.22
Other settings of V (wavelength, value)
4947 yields 16.61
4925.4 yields 16.4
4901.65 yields 16.84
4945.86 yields 16.62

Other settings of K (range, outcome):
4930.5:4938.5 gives 16.31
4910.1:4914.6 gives 15.79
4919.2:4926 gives 16.27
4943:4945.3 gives 16.6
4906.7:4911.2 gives 16.15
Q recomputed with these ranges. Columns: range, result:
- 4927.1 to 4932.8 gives 16.4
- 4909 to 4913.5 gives 16.1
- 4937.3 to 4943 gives 16.4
